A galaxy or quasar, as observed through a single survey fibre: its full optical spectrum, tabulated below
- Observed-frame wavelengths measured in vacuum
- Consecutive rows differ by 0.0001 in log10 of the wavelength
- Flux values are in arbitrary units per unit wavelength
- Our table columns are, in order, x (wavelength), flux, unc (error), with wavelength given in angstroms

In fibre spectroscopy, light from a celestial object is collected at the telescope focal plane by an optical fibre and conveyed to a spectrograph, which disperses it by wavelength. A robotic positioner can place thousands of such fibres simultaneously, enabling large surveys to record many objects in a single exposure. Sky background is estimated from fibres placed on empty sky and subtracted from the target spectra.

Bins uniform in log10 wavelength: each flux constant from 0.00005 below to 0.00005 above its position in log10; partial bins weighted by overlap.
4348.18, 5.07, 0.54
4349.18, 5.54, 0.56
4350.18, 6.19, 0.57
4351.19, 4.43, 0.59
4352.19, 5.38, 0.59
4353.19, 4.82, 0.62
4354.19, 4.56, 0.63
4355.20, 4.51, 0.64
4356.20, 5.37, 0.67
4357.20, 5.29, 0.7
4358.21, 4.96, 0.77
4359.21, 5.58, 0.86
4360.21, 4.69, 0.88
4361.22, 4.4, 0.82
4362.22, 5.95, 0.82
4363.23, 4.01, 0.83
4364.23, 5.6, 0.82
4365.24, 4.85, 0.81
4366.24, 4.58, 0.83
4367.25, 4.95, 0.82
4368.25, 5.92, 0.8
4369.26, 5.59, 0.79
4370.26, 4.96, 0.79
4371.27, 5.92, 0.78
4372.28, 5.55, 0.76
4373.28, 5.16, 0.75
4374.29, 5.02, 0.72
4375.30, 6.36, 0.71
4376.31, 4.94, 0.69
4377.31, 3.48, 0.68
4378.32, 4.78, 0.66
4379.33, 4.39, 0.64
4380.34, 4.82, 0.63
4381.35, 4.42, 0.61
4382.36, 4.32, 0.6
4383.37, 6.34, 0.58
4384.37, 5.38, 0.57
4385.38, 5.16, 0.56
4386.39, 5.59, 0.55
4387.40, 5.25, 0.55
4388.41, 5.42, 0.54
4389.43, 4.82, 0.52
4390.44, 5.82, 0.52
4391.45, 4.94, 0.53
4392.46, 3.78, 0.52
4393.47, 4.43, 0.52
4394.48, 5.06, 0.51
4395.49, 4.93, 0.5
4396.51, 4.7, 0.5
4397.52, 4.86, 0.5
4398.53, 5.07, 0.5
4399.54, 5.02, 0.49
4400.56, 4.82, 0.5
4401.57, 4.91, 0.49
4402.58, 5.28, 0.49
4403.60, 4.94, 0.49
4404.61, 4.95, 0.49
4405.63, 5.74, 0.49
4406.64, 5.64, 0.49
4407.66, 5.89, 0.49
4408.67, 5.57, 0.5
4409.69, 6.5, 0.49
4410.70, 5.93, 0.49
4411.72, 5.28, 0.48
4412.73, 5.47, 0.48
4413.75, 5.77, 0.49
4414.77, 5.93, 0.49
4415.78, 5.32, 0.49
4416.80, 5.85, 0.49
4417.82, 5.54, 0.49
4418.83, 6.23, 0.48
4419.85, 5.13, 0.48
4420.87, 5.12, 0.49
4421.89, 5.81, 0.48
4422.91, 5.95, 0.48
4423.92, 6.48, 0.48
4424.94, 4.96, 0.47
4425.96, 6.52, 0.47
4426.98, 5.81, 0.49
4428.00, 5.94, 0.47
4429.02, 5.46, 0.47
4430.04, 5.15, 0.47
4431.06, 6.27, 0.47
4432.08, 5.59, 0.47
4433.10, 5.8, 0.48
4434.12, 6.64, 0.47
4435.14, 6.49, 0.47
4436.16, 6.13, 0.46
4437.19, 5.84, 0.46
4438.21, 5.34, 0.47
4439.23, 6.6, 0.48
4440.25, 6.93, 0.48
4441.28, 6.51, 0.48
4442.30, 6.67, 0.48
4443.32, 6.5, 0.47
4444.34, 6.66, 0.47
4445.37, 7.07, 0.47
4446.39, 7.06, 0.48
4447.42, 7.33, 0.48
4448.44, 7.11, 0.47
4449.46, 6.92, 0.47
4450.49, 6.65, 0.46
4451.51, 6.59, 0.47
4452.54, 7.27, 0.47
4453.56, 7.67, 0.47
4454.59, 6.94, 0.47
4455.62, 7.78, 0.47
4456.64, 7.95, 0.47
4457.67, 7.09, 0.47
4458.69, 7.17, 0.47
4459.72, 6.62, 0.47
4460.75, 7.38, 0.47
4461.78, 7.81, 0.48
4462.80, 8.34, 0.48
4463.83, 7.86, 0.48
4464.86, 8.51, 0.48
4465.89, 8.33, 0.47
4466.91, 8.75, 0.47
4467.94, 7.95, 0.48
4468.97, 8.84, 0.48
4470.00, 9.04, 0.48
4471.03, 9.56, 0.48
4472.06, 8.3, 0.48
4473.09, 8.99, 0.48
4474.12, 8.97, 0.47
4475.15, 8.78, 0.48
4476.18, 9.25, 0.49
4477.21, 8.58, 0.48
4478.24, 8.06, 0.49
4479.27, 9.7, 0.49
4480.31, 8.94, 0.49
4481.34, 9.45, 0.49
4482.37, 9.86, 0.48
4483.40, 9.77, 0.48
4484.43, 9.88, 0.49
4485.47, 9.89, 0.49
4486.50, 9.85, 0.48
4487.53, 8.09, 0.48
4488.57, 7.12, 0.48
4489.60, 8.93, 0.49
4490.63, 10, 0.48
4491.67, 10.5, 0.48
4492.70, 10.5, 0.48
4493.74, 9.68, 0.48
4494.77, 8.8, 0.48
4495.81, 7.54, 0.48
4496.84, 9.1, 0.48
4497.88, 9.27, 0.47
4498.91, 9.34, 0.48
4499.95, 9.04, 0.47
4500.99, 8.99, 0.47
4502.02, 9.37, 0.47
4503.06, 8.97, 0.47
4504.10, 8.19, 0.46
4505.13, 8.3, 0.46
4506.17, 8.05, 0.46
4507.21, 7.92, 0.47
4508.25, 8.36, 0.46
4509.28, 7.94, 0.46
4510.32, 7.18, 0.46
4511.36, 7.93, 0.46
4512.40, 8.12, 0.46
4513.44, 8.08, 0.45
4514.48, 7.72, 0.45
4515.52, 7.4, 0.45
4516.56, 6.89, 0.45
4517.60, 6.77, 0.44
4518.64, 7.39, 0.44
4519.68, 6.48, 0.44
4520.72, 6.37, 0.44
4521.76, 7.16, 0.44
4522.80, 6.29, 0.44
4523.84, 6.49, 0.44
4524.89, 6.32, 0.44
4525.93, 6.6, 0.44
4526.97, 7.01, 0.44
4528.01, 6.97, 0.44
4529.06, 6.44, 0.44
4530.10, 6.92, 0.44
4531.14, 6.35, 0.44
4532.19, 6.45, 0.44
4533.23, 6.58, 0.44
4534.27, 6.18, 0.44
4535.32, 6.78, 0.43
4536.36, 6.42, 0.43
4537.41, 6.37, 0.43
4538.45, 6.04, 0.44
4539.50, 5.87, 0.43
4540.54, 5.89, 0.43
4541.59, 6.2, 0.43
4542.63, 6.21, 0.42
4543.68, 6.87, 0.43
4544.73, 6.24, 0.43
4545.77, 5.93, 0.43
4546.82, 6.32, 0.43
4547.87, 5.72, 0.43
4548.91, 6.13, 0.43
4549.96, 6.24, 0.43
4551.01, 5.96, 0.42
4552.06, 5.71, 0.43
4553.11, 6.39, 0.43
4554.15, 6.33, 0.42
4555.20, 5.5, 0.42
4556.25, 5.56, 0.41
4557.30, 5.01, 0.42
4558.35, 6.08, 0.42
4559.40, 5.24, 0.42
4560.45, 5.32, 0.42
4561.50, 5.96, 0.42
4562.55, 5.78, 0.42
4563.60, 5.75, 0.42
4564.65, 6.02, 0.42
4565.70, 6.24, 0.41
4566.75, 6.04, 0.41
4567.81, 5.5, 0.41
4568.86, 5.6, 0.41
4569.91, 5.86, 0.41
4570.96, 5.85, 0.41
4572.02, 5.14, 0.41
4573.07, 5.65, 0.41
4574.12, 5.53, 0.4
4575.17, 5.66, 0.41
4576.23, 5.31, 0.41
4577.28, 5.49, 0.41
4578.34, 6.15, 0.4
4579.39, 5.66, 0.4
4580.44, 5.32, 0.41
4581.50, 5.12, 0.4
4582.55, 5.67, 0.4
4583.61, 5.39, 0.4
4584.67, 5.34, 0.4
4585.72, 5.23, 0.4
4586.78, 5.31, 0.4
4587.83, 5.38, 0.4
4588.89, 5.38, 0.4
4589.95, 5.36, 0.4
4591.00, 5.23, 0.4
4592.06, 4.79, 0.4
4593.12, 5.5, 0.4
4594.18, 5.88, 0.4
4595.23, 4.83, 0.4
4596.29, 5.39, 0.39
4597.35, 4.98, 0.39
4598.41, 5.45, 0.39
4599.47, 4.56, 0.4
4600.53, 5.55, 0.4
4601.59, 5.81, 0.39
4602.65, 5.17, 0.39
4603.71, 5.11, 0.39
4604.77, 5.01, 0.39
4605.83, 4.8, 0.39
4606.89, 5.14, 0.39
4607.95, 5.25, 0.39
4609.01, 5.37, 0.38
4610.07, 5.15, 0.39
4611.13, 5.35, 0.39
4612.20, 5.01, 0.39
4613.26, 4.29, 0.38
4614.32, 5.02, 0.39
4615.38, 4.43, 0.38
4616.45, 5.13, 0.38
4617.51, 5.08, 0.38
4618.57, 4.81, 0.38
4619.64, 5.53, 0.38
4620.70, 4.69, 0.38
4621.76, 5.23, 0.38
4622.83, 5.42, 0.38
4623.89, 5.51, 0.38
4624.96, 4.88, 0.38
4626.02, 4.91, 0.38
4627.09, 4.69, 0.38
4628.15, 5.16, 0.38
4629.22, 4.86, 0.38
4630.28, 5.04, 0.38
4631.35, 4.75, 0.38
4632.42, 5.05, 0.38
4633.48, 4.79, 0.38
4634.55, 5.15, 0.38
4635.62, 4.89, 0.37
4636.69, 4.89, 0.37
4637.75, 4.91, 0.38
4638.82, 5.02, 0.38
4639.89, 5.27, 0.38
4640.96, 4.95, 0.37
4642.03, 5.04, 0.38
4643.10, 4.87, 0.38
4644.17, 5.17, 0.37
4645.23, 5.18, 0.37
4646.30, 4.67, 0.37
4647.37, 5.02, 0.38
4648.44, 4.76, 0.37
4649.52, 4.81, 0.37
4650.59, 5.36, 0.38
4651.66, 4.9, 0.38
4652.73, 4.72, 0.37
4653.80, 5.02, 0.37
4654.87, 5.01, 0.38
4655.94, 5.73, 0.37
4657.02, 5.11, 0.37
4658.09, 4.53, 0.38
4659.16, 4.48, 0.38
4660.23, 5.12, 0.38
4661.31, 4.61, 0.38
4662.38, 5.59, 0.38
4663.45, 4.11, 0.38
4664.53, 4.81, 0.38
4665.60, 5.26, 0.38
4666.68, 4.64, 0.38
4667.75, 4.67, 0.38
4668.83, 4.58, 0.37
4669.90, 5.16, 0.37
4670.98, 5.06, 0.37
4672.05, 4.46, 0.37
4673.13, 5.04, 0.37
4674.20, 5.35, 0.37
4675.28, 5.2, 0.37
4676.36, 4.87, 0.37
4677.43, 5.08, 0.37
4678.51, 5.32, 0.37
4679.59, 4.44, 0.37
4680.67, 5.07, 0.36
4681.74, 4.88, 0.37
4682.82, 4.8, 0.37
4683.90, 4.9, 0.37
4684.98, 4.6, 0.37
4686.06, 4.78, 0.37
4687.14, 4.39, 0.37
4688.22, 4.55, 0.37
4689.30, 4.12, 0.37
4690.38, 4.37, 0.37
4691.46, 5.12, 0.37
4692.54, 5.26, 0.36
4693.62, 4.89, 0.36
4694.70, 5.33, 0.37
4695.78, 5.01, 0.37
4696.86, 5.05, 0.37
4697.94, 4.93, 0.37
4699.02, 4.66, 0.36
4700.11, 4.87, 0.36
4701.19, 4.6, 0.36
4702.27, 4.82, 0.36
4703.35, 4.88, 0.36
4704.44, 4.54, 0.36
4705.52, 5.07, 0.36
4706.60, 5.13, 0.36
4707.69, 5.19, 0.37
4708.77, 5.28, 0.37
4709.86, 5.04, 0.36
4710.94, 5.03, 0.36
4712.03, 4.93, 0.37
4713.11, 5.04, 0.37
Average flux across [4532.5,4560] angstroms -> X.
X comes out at 6.07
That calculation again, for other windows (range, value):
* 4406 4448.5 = 6.03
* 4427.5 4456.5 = 6.55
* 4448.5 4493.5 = 8.47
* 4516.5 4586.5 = 6.04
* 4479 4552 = 7.64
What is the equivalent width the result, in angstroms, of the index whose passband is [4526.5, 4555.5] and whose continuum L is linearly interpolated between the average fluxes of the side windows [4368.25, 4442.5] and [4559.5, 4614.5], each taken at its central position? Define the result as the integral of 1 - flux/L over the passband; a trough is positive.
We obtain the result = -4.69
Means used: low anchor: 5.47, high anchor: 5.4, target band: 6.29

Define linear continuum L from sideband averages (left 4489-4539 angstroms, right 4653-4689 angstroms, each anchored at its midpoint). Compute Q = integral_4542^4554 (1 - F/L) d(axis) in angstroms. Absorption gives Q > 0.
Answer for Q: 1.6 angstroms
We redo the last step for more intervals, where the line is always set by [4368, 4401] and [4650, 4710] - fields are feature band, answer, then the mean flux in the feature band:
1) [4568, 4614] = -3.5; 5.33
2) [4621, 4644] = -0.4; 5.01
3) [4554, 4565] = -1.5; 5.66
